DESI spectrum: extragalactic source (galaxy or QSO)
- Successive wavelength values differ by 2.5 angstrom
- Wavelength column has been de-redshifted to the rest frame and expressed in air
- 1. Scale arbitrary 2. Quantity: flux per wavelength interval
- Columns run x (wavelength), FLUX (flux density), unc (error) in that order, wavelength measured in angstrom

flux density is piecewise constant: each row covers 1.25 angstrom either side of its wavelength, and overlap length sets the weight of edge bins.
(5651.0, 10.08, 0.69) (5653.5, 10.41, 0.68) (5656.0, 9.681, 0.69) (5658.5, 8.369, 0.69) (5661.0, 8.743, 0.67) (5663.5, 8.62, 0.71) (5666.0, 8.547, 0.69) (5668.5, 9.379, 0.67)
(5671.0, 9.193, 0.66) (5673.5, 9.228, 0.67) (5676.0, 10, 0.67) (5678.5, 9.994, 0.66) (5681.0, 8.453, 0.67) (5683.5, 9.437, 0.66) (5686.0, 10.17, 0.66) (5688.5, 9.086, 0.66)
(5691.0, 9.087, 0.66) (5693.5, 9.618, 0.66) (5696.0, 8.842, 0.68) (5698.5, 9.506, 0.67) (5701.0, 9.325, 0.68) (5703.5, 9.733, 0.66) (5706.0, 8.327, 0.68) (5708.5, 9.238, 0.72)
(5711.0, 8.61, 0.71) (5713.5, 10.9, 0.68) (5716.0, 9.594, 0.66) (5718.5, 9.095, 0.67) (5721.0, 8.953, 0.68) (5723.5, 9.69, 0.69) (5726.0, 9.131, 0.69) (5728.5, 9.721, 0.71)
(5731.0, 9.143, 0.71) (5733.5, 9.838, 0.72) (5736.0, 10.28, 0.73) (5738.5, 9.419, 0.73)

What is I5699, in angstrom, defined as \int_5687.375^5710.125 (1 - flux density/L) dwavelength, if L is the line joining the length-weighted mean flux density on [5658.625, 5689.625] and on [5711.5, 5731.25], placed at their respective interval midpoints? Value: 0.4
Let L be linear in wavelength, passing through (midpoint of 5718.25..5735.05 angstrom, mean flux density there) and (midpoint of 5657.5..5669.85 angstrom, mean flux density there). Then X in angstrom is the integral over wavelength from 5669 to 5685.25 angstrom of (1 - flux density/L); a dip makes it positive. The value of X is -1.0 angstrom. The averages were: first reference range 8.74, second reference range 9.4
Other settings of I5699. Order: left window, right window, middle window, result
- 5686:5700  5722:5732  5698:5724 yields 0.1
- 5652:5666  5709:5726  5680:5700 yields 0.0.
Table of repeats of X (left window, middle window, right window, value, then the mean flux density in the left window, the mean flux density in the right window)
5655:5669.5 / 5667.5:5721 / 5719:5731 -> -1.5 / 8.87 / 9.33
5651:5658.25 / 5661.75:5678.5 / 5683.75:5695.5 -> 0.8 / 9.82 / 9.44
